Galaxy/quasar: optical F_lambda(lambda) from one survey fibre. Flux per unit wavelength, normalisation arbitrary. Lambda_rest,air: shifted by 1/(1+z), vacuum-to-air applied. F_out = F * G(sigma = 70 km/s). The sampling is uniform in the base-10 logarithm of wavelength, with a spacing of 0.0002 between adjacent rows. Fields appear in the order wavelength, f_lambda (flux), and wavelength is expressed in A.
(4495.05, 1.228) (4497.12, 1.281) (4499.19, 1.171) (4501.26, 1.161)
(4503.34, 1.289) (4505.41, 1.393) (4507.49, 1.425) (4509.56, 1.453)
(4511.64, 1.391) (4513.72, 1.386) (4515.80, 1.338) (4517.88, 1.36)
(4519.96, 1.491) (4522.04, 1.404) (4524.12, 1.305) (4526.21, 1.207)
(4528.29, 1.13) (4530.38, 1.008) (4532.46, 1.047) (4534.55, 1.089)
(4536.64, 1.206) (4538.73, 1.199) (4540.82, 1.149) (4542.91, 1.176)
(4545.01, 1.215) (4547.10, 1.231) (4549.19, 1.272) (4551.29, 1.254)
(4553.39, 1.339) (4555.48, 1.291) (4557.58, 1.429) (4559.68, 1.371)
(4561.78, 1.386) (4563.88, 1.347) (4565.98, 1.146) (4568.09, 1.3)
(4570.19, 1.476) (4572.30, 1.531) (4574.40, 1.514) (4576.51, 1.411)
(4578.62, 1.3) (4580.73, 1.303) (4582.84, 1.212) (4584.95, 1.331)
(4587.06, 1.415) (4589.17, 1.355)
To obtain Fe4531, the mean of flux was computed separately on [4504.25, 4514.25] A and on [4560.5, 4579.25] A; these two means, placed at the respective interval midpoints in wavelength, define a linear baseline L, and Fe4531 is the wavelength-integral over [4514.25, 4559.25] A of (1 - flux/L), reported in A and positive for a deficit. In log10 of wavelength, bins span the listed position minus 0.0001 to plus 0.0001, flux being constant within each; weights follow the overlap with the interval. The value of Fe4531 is 4.8 A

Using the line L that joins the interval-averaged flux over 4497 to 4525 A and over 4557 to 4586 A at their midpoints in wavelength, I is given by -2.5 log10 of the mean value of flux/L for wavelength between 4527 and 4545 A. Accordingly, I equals 0.19 mag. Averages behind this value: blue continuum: 1.35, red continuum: 1.36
